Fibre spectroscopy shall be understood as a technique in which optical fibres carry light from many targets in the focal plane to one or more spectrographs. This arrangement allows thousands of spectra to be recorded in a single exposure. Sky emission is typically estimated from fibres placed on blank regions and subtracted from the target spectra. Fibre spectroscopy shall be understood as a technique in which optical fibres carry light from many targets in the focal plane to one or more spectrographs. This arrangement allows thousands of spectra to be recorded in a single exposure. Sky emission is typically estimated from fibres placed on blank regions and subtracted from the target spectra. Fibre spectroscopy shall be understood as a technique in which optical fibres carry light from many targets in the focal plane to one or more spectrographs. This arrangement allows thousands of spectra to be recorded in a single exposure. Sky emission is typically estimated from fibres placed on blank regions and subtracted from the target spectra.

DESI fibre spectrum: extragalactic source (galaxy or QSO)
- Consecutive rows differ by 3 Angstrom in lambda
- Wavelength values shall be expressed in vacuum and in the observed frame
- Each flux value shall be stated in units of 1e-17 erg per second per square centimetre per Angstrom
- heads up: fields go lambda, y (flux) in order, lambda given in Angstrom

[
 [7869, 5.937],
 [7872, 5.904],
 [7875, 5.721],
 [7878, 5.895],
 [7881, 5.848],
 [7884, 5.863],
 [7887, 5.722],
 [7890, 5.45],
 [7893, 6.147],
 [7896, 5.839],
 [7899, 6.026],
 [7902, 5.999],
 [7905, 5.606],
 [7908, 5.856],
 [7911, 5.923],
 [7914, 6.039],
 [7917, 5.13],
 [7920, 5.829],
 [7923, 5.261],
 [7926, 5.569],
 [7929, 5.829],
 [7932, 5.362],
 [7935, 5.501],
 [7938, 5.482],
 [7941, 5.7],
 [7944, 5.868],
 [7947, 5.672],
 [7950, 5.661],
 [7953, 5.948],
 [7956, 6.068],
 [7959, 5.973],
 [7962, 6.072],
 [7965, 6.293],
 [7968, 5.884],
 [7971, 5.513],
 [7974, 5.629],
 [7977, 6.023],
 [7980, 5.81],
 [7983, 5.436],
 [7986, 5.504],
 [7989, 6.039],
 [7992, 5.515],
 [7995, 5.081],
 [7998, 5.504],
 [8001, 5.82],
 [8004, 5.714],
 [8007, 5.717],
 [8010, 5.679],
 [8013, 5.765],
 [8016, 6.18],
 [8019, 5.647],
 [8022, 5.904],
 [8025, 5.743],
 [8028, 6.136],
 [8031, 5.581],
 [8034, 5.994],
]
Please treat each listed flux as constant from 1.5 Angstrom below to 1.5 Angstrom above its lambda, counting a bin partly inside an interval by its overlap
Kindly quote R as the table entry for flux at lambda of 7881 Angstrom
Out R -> 5.848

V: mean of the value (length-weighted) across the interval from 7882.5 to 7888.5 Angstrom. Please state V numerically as 5.79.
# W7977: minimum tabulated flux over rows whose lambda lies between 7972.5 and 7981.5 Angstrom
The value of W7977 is 5.629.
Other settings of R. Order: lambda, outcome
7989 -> 6.039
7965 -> 6.293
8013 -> 5.765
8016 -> 6.18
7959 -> 5.973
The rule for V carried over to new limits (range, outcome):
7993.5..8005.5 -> 5.53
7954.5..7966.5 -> 6.1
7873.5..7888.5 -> 5.81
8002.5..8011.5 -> 5.7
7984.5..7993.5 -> 5.69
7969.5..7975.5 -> 5.57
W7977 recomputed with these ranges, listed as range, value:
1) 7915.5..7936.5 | 5.13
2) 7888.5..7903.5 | 5.45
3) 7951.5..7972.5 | 5.513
